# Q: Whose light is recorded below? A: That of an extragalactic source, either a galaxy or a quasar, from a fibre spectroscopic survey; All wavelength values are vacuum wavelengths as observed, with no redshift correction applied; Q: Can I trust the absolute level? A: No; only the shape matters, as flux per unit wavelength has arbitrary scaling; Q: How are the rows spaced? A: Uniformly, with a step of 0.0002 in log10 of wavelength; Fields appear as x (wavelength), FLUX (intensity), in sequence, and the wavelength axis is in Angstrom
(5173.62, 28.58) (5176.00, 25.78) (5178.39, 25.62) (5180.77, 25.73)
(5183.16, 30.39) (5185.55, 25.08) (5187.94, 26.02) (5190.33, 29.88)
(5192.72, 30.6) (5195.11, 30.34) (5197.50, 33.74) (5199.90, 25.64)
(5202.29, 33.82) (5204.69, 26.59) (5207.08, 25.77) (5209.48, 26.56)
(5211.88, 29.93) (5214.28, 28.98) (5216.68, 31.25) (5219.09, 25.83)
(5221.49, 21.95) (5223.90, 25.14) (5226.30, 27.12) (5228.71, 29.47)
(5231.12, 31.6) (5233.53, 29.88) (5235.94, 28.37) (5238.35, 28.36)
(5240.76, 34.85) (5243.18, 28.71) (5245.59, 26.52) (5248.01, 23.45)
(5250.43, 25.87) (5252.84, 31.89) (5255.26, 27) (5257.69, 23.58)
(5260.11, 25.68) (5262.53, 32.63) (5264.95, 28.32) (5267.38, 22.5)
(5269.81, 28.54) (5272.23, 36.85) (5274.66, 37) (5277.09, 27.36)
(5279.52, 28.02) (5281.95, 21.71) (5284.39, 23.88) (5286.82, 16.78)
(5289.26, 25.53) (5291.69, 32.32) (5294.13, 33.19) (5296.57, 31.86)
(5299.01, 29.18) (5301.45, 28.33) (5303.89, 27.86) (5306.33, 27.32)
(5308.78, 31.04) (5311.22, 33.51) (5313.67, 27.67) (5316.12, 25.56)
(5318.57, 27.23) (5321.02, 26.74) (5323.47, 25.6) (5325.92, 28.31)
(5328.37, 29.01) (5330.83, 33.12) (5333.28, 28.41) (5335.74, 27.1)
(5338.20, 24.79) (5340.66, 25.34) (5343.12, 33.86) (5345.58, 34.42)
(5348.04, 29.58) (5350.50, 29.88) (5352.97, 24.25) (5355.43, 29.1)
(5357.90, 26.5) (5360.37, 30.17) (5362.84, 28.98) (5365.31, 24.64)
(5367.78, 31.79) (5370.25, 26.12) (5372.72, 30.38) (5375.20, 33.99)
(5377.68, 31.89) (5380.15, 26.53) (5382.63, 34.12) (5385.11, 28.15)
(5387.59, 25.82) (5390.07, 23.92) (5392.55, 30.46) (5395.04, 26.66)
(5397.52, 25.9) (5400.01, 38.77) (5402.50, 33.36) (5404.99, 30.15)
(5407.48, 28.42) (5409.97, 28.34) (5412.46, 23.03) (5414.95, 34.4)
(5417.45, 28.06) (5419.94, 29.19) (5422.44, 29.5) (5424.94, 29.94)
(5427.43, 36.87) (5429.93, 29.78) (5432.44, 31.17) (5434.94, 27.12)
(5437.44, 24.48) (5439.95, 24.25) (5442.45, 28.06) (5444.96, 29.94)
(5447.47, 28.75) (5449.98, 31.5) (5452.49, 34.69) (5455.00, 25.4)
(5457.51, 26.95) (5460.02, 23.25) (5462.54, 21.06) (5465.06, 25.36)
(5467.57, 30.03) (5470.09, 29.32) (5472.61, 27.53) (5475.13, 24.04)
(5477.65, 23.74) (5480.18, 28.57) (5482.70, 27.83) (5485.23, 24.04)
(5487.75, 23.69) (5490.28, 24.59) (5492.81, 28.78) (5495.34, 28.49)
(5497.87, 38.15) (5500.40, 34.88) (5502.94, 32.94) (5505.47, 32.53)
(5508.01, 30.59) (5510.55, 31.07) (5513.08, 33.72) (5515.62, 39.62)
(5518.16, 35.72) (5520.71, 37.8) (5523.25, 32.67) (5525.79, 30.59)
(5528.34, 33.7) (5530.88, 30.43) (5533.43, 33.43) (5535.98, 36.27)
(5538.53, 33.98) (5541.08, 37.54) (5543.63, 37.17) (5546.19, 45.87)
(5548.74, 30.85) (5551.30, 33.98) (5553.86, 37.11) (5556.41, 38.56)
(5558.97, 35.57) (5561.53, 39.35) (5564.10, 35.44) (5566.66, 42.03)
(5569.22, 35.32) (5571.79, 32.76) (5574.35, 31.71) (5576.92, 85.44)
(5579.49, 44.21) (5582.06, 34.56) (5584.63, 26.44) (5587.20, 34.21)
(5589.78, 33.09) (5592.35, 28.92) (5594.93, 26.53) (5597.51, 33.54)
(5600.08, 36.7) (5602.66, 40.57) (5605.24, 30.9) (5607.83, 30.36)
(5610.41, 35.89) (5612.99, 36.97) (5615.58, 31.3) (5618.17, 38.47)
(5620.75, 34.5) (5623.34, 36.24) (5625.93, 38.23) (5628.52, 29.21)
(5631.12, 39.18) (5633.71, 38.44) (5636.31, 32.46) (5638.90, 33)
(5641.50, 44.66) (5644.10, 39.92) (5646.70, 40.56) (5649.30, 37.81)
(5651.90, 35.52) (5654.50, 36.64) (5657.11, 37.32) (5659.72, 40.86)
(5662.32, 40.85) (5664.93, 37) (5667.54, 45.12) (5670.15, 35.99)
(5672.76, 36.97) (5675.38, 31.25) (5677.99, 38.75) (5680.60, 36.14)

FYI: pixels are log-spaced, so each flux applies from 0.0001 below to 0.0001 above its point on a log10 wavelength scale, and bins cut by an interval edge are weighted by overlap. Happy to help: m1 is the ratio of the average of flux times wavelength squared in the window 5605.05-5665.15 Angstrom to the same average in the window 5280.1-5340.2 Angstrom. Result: 1.49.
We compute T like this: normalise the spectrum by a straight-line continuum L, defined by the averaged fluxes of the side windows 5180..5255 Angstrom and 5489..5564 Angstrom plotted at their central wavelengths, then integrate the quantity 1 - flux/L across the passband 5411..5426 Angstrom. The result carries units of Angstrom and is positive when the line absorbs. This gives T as 1.5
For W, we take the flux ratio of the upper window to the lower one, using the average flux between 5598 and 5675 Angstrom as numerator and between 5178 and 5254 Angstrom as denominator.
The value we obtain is 1.3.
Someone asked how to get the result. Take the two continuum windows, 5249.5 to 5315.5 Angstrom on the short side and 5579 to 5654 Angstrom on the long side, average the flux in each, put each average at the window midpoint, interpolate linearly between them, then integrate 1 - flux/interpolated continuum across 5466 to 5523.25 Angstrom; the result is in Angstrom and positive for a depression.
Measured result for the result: 4.1 Angstrom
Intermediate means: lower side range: 28.3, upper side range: 35.2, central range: 30.4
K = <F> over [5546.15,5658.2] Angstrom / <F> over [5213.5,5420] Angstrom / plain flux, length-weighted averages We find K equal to 1.29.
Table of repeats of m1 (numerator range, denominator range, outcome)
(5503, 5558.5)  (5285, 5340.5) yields 1.35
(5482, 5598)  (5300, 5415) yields 1.29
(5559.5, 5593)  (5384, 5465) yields 1.43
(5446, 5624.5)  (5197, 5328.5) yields 1.31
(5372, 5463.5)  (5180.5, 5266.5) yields 1.11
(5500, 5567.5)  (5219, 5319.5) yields 1.38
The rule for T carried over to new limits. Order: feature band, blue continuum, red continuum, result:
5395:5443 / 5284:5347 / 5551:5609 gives 3.4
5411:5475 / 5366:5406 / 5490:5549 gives 6.6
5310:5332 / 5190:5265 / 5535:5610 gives 1.6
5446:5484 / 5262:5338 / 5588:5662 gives 5.8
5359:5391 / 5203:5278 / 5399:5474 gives -0.3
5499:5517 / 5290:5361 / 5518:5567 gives 0.5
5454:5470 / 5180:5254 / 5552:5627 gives 3.9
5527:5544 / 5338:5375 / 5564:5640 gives -0.1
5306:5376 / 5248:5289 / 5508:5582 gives 2.6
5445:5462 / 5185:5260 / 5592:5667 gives 2.3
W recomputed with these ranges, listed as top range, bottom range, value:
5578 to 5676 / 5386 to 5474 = 1.26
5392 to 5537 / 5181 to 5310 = 1.05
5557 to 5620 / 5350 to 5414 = 1.27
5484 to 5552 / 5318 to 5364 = 1.16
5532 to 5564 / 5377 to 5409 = 1.24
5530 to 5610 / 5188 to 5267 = 1.29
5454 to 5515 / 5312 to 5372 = 1.00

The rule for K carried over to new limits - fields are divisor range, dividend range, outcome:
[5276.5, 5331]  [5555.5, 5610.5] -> 1.33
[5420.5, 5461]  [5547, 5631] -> 1.26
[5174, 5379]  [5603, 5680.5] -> 1.29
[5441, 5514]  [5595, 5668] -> 1.28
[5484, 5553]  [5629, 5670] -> 1.16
